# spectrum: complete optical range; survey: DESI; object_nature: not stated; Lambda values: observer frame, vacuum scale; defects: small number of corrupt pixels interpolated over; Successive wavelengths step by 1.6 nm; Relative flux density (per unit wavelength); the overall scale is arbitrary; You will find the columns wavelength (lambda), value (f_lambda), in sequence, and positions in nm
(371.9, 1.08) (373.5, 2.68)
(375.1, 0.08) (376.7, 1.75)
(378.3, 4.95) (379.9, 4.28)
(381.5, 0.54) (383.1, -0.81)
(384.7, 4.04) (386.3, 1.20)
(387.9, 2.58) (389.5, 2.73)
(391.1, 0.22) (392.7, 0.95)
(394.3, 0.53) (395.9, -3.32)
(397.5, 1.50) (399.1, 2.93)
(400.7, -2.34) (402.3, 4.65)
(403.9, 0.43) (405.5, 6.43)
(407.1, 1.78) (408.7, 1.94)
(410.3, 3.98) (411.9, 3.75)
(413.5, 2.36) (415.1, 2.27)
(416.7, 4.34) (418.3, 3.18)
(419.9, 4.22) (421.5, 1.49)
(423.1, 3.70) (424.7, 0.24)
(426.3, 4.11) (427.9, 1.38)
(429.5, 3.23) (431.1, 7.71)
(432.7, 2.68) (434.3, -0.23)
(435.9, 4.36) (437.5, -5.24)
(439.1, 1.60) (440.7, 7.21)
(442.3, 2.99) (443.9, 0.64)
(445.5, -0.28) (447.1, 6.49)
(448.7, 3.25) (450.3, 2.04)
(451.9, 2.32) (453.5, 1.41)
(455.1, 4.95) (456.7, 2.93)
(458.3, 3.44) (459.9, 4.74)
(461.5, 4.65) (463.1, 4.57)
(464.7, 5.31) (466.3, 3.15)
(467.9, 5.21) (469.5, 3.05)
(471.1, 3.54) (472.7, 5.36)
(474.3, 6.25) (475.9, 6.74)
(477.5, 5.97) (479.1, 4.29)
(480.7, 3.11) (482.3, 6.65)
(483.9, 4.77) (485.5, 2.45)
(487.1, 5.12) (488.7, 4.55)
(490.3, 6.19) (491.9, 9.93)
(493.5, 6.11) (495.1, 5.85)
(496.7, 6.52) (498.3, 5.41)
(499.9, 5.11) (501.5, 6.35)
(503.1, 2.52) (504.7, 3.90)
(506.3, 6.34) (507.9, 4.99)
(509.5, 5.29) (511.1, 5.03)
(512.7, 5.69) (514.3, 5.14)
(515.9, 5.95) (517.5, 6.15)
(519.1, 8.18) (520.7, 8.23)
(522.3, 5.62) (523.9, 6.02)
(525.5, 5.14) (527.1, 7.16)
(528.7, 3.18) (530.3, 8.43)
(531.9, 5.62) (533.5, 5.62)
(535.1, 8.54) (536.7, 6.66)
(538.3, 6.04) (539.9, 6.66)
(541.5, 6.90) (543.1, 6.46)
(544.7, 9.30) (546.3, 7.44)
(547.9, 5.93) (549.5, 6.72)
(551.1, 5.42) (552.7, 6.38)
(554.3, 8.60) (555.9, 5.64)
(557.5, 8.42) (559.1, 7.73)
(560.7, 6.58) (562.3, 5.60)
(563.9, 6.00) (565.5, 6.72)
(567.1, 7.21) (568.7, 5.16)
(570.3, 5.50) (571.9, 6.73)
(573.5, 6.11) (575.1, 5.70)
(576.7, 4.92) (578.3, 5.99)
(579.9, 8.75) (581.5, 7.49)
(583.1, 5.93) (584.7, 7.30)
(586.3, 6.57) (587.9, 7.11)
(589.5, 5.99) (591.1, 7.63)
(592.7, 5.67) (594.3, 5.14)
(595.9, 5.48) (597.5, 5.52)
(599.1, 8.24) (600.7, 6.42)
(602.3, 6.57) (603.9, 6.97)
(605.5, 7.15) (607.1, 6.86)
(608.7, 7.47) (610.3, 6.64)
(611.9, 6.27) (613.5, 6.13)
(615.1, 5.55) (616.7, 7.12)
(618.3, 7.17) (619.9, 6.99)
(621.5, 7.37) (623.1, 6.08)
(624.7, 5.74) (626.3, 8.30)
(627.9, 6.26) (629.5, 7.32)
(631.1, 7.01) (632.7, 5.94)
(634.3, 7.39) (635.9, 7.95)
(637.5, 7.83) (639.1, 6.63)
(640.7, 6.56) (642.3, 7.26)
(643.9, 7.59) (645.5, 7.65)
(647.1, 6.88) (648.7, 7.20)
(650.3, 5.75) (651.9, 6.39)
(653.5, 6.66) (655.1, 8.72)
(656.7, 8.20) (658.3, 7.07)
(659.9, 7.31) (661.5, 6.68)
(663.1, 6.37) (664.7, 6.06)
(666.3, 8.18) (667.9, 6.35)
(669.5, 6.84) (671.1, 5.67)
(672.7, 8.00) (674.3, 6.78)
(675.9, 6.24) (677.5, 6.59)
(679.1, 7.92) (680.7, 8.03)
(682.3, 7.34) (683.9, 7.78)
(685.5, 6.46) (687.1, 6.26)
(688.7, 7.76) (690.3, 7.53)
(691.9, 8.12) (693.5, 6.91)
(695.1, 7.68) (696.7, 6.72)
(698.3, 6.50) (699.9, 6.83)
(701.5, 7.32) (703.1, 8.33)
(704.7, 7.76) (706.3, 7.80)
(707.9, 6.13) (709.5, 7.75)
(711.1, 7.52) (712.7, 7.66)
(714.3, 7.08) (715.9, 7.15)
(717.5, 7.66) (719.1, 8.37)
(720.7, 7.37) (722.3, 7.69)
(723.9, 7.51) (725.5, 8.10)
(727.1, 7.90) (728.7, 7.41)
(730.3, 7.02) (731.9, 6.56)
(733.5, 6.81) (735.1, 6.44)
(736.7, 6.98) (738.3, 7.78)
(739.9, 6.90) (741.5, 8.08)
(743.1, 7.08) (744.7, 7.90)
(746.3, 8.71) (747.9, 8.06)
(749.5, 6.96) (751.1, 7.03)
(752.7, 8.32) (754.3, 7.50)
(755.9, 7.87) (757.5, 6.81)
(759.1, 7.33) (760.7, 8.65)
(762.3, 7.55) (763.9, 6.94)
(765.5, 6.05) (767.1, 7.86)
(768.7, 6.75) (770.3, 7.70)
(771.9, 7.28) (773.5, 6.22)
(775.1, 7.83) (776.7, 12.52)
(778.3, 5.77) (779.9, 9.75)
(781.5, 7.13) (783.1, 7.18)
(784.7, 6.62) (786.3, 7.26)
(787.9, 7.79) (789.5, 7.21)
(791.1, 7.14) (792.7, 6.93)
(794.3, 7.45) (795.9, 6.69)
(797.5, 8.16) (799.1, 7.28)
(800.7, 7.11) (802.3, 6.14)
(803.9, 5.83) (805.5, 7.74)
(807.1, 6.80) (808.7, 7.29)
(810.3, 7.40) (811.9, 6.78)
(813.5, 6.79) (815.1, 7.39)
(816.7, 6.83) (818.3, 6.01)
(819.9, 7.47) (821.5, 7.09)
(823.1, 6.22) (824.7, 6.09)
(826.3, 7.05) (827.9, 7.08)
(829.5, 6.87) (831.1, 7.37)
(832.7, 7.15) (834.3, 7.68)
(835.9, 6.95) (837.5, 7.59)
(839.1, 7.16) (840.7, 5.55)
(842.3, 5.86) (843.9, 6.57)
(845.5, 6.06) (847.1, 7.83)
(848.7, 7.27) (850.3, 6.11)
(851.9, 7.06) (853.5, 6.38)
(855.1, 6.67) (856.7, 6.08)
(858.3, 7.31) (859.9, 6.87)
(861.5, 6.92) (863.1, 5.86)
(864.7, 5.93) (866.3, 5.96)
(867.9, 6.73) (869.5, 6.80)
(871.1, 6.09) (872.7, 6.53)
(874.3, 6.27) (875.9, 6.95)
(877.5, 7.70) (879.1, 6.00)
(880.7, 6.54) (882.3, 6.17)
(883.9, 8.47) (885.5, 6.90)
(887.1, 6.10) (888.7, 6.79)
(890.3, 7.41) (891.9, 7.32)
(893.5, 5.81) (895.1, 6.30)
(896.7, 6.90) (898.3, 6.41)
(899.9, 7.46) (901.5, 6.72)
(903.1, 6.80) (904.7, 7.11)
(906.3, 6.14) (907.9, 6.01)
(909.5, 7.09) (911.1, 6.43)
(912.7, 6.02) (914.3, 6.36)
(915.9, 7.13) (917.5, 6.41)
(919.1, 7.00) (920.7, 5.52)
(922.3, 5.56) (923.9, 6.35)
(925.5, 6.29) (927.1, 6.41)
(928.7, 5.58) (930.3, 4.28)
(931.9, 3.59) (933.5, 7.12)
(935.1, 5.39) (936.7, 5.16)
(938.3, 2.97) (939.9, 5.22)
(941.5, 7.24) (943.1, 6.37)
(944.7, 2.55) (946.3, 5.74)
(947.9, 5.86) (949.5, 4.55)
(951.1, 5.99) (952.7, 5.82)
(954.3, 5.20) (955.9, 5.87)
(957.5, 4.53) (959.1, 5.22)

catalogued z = 0.18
